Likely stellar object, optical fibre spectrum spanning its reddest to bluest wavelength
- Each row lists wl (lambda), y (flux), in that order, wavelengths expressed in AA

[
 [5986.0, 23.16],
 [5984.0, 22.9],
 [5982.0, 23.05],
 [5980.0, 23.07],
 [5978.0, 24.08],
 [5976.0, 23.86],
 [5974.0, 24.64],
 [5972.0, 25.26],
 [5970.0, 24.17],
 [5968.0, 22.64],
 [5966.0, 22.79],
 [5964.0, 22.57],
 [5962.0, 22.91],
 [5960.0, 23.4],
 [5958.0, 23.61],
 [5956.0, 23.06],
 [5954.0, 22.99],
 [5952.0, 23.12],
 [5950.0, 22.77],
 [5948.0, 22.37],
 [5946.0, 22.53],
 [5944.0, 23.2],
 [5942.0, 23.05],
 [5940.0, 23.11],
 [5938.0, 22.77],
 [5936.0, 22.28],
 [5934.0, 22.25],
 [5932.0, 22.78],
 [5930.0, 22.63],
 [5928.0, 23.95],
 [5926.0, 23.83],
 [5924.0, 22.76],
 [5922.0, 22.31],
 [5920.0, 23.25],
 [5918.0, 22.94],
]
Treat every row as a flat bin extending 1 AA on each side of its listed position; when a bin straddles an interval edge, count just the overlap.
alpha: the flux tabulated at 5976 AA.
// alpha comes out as 23.86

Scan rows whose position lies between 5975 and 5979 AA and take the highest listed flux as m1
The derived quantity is 24.08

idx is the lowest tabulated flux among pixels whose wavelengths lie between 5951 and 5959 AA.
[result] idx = 22.99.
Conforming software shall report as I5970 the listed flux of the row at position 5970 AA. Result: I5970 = 24.17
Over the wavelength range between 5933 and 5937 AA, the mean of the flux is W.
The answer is 22.3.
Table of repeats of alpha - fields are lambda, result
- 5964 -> 22.57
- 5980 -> 23.07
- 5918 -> 22.94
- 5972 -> 25.26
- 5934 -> 22.25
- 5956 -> 23.06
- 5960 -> 23.4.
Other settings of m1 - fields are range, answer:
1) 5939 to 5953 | 23.2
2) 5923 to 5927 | 23.83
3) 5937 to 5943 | 23.11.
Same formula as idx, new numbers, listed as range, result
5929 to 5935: 22.25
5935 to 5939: 22.28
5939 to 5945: 23.05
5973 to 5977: 23.86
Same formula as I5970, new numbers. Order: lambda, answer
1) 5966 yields 22.79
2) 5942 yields 23.05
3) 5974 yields 24.64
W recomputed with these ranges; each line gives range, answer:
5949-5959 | 23.1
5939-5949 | 22.9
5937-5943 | 23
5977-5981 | 23.6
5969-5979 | 24.4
